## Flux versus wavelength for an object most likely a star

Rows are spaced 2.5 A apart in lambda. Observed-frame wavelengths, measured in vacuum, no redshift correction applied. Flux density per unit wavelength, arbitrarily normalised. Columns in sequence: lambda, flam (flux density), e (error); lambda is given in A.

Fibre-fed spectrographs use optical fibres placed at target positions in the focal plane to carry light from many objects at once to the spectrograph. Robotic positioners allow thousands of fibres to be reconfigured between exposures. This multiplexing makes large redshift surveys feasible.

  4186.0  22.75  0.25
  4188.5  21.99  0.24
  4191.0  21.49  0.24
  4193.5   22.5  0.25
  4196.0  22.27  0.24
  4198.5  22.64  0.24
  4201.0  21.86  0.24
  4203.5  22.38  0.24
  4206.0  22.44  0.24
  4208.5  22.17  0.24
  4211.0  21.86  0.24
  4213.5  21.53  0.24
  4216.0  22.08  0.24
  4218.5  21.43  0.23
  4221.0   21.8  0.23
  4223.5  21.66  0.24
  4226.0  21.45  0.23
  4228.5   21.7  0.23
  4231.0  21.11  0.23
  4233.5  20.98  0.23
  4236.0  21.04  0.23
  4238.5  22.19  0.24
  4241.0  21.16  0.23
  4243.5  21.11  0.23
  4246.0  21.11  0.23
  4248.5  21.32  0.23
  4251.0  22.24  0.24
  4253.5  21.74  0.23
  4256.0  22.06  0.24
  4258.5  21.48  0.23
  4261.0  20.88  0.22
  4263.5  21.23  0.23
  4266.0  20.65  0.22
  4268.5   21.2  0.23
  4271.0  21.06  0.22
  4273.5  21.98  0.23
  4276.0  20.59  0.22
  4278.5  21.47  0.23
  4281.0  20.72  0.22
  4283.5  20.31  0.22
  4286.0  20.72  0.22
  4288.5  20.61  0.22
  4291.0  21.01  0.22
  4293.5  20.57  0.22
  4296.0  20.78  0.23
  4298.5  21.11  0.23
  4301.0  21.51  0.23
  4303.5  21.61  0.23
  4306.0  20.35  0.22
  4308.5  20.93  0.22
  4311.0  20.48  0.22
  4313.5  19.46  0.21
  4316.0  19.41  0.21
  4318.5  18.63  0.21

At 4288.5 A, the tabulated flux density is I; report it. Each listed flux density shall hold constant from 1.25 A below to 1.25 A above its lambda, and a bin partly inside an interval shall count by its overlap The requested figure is 20.61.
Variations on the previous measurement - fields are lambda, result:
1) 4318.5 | 18.63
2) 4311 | 20.48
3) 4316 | 19.41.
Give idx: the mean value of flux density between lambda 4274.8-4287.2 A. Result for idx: 20.8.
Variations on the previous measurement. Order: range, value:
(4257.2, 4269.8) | 21.1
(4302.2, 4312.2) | 20.8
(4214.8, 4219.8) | 21.8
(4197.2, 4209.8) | 22.3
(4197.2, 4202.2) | 22.3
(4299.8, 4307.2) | 21.2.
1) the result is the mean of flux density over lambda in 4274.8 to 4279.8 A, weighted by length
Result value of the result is 21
